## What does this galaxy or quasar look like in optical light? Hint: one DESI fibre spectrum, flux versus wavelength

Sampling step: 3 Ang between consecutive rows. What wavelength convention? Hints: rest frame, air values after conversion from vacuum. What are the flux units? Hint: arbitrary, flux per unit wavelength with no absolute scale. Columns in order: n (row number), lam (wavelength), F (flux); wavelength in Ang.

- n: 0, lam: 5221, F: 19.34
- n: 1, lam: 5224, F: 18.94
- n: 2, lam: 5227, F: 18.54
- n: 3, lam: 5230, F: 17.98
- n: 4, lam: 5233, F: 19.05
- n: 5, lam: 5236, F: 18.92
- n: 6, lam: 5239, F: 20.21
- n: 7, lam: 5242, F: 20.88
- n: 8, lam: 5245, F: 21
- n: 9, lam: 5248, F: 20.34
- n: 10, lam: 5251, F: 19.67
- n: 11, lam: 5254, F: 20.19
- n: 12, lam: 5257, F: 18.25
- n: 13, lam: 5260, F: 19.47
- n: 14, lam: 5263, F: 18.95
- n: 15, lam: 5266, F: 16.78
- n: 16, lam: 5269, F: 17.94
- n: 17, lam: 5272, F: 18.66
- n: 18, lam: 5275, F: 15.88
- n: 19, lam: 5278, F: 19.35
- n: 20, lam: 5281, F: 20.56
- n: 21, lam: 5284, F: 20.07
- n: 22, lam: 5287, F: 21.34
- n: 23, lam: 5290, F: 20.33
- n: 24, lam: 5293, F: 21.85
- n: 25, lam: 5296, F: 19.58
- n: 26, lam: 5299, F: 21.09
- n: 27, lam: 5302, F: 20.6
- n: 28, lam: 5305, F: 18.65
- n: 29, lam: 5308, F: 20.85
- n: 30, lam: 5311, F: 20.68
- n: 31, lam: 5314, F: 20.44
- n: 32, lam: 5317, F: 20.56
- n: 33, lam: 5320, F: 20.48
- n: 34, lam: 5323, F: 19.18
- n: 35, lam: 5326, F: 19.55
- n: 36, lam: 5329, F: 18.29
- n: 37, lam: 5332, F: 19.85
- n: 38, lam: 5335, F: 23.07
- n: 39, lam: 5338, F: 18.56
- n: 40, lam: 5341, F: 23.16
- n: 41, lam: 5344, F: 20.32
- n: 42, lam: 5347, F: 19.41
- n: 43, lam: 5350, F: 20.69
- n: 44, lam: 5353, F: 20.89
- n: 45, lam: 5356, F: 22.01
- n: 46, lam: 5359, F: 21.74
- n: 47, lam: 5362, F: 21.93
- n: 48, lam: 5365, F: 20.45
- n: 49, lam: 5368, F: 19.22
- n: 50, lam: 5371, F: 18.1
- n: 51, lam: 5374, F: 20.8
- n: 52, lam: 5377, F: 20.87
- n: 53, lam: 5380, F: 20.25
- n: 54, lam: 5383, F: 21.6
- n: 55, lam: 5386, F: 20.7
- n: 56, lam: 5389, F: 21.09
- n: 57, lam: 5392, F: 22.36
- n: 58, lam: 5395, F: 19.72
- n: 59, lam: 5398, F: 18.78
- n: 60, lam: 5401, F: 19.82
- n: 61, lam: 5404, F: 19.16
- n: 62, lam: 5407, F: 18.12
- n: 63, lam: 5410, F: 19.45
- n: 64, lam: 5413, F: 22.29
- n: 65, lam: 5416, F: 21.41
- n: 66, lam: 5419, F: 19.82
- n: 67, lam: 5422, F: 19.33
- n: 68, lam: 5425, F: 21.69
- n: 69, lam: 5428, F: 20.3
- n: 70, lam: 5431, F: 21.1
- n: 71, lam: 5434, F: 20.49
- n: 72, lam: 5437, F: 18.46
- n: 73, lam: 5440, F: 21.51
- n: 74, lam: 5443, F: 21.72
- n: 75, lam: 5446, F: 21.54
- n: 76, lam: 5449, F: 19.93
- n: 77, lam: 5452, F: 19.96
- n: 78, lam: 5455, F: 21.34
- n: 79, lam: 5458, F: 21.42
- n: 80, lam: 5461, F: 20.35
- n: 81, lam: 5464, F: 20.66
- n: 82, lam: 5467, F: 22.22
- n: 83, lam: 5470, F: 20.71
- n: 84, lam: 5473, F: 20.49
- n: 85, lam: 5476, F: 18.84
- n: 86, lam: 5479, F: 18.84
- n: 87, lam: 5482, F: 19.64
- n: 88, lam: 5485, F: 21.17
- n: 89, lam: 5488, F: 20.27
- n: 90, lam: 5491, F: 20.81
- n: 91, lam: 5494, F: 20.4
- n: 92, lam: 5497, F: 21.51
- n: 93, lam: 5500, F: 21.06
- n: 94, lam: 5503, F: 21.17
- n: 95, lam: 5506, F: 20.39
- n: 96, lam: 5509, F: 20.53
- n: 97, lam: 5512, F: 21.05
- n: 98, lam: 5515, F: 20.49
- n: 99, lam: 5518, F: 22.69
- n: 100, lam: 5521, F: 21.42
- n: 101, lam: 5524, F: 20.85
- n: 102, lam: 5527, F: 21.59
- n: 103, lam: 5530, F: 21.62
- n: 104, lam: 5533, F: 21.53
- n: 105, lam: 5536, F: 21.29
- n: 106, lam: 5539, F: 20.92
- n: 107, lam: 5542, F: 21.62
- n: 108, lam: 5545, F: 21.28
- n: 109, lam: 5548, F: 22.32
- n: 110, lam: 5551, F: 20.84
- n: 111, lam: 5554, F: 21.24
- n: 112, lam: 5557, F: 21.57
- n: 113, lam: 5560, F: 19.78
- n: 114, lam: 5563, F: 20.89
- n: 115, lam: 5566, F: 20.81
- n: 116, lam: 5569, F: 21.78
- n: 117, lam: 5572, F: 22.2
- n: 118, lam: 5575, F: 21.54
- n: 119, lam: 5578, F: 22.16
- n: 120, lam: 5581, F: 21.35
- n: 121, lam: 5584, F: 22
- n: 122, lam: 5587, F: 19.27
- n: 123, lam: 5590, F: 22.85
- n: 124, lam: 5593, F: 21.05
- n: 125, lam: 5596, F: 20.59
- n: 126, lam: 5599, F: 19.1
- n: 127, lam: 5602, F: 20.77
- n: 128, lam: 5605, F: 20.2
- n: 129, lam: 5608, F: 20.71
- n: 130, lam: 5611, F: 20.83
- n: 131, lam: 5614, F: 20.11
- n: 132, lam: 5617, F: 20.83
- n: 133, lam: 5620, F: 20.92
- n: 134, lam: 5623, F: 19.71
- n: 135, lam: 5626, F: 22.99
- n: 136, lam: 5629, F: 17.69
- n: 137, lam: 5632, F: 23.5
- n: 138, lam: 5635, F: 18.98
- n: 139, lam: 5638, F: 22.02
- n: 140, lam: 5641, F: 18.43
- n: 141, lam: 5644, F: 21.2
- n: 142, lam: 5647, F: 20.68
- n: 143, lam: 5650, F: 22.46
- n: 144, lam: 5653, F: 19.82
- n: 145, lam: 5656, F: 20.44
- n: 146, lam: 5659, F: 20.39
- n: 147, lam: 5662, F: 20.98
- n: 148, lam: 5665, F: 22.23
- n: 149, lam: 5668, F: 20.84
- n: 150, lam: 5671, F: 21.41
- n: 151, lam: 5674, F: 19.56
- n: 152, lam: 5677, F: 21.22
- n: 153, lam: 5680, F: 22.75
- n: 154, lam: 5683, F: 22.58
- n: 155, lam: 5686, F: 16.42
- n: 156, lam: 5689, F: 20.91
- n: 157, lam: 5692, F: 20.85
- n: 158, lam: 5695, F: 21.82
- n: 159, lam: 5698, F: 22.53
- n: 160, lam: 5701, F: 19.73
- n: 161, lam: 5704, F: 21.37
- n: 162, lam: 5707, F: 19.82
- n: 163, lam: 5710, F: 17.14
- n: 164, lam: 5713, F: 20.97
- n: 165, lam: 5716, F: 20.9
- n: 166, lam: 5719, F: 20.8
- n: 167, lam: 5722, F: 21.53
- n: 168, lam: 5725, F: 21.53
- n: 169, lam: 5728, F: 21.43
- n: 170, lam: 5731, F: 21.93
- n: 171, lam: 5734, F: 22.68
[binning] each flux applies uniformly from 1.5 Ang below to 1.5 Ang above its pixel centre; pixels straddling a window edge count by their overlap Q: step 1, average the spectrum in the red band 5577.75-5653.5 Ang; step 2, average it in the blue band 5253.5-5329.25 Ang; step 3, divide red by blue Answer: 1.06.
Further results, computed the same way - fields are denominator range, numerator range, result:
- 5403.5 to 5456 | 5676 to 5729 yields 1.02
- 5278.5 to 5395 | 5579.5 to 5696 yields 1.01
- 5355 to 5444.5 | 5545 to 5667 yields 1.02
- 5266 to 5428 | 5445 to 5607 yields 1.04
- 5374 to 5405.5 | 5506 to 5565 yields 1.04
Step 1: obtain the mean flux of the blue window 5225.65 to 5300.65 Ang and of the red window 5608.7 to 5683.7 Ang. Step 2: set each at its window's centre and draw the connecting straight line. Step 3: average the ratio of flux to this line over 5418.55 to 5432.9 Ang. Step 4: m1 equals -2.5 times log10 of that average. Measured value -0.02 mag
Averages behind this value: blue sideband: 19.5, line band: 20.5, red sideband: 20.9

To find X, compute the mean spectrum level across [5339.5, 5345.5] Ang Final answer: 21.7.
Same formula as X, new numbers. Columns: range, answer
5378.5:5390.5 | 20.9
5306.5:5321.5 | 20.6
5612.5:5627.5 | 20.9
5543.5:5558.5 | 21.4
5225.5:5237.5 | 18.6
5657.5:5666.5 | 21.2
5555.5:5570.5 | 21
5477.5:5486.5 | 19.9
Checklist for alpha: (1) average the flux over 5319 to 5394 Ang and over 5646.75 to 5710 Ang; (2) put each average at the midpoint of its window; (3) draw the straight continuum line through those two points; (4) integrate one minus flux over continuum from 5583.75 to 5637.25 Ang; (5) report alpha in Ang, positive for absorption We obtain 0.26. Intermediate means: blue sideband 20.6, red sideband 20.8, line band 20.7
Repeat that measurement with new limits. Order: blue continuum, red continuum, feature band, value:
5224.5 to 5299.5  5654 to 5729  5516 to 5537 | -1.3 Ang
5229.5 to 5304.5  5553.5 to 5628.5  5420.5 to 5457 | -0.6 Ang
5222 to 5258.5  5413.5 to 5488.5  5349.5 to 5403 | -1.1 Ang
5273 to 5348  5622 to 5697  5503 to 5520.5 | -0.5 Ang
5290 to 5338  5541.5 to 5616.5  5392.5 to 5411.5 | 1.1 Ang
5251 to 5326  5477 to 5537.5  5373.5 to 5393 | -0.9 Ang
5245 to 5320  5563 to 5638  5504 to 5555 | -1.5 Ang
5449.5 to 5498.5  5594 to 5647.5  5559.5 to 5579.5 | -0.8 Ang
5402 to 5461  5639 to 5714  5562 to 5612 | -1.2 Ang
